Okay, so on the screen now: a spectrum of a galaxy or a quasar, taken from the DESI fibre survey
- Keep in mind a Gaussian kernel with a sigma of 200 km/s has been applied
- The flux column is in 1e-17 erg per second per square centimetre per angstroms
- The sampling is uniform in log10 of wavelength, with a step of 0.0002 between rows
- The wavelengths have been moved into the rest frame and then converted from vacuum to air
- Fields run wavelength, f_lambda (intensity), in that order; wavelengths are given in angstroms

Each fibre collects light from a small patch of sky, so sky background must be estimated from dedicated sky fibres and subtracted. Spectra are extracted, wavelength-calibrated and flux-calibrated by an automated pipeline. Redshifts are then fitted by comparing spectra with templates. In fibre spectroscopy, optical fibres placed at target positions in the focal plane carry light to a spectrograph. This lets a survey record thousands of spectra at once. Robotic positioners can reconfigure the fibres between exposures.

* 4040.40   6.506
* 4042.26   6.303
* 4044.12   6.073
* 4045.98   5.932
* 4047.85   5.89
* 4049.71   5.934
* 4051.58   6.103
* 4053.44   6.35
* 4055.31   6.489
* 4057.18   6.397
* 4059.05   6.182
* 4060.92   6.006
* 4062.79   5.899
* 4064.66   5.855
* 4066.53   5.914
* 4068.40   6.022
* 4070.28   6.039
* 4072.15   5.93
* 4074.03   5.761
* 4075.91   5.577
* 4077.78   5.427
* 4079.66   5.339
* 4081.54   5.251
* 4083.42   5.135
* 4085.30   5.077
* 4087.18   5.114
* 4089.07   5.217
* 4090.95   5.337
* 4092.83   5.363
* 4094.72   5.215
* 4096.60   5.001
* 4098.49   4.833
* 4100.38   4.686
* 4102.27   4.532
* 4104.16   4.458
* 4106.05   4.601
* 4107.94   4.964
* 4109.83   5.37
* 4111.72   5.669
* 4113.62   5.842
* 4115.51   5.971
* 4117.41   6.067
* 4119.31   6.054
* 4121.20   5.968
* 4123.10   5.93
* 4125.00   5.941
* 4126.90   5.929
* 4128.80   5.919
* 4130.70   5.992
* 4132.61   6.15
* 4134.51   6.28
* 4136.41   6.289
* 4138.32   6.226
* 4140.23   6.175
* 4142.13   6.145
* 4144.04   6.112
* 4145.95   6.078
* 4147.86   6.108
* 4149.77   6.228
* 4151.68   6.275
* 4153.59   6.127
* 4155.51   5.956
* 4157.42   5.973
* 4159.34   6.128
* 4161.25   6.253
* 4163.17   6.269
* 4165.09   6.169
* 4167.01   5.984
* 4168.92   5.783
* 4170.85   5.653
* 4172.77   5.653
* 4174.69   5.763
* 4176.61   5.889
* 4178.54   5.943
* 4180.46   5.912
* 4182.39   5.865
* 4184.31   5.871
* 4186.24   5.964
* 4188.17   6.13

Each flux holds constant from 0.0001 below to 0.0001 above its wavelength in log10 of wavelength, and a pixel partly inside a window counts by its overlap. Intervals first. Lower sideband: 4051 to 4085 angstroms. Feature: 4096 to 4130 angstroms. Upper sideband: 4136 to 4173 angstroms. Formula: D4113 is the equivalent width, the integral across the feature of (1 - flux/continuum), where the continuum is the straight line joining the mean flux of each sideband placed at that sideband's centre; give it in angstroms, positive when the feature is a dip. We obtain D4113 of 3.0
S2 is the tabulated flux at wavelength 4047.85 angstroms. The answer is 5.89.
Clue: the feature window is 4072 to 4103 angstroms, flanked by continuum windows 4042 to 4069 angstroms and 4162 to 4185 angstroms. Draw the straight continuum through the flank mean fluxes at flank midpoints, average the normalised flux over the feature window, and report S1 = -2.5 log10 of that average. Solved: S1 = 0.16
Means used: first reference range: 6.09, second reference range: 5.9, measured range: 5.21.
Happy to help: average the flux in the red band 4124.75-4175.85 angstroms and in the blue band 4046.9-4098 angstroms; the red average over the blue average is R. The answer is 1.07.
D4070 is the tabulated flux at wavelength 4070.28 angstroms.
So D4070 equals 6.039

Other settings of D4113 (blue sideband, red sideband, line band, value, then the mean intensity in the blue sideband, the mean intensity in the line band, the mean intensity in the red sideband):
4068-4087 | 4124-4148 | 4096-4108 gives 2.2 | 5.52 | 4.7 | 6.1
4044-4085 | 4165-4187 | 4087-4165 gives 1.7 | 5.87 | 5.74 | 5.86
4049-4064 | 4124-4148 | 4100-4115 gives 2.6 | 6.17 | 5.06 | 6.1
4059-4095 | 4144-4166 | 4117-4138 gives -0.4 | 5.57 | 6.05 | 6.14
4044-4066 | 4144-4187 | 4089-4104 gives 2.7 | 6.09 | 4.98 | 6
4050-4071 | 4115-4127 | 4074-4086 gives 1.4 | 6.11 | 5.34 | 5.98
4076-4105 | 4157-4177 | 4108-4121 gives -1.0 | 5.08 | 5.78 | 5.96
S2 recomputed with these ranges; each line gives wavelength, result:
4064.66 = 5.855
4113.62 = 5.842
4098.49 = 4.833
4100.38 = 4.686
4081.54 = 5.251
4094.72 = 5.215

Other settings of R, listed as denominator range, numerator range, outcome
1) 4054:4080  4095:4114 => 0.84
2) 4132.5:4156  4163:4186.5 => 0.95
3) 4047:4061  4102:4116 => 0.84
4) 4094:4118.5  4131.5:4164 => 1.19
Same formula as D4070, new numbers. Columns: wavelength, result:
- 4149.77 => 6.228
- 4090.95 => 5.337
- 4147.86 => 6.108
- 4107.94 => 4.964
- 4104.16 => 4.458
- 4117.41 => 6.067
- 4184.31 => 5.871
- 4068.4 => 6.022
